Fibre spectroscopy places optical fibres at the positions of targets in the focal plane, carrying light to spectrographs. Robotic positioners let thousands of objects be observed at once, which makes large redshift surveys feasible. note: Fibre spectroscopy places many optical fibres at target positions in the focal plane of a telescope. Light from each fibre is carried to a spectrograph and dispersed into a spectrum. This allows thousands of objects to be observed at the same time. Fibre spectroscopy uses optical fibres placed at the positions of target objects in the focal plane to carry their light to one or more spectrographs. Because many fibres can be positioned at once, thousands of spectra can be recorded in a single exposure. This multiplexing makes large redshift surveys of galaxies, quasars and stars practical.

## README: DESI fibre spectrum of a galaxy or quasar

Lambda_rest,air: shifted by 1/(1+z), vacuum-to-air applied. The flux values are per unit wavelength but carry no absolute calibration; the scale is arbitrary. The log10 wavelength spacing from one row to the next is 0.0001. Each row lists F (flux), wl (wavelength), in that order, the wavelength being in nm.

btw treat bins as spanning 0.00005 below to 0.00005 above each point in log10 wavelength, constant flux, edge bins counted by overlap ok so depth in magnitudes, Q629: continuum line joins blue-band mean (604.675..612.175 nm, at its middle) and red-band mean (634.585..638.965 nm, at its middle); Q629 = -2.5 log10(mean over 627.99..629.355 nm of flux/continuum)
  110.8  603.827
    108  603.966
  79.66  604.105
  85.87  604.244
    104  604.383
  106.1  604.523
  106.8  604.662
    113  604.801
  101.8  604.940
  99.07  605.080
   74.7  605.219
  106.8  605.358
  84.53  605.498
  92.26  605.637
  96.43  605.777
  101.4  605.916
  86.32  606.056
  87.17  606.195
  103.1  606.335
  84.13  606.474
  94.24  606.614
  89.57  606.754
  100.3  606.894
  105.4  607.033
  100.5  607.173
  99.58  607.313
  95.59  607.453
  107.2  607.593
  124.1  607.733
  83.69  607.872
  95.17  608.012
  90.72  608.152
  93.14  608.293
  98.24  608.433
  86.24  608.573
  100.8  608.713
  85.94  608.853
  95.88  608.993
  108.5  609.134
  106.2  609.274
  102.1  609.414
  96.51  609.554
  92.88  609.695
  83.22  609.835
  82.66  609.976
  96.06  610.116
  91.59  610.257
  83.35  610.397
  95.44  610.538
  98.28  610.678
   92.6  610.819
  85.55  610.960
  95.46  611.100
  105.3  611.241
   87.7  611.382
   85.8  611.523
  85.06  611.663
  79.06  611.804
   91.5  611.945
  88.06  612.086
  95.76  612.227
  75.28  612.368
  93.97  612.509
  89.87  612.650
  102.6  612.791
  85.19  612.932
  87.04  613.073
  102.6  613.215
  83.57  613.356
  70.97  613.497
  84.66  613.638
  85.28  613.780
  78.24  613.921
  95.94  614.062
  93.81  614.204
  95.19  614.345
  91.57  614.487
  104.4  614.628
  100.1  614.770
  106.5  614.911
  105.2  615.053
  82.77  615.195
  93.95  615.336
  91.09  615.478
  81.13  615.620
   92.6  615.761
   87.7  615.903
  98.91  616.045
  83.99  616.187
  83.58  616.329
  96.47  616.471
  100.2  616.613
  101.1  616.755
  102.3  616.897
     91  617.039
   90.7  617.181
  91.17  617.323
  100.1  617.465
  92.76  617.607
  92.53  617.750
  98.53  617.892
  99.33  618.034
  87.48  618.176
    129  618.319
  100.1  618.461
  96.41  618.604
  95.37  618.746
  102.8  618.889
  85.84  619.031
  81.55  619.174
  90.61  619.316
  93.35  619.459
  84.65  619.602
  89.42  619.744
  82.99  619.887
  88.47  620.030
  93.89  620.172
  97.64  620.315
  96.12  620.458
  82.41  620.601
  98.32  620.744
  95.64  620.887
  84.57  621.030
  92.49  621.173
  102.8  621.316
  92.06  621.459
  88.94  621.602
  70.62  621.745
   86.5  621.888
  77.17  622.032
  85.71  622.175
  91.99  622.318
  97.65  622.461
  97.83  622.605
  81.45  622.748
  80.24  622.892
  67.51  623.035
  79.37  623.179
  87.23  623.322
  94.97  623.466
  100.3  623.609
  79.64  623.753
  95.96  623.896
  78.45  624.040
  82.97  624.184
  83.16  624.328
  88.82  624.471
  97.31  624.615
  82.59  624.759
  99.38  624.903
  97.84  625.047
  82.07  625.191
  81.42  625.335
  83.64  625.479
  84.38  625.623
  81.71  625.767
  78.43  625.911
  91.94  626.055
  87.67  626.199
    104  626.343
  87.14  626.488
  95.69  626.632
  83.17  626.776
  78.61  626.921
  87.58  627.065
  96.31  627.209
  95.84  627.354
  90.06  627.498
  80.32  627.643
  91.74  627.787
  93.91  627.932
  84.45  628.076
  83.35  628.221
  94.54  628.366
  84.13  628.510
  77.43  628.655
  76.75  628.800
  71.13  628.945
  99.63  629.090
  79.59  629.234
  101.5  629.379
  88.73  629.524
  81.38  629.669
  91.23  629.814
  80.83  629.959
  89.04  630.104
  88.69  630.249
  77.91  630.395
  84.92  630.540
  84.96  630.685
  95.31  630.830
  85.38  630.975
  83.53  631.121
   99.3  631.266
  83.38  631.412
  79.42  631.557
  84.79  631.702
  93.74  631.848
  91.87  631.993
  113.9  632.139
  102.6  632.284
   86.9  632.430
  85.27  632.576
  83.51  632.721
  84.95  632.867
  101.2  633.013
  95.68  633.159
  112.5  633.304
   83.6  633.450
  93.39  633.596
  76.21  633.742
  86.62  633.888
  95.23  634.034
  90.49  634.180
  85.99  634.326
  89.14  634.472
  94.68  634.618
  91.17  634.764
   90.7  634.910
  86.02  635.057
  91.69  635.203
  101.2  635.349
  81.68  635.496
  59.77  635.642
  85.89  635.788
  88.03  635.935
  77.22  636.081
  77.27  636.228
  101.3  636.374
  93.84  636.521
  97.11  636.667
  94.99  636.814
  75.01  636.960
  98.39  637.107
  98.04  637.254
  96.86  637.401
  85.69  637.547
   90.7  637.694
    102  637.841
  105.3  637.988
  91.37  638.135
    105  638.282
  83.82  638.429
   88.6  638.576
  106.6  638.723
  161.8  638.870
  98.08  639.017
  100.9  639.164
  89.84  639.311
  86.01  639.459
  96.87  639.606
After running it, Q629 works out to 0.12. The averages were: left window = 94.6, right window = 93.4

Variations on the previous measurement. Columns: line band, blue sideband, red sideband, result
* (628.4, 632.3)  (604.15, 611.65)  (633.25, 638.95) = 0.07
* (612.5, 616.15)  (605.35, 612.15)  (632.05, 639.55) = 0.03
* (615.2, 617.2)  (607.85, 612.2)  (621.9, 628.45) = -0.02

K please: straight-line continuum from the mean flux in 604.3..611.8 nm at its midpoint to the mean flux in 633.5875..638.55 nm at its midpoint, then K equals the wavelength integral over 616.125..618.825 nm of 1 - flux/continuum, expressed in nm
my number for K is -0.08 nm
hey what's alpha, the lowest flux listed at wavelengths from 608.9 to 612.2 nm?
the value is 79.06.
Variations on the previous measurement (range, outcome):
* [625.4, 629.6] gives 71.13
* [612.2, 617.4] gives 70.97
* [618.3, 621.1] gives 81.55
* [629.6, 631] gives 77.91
